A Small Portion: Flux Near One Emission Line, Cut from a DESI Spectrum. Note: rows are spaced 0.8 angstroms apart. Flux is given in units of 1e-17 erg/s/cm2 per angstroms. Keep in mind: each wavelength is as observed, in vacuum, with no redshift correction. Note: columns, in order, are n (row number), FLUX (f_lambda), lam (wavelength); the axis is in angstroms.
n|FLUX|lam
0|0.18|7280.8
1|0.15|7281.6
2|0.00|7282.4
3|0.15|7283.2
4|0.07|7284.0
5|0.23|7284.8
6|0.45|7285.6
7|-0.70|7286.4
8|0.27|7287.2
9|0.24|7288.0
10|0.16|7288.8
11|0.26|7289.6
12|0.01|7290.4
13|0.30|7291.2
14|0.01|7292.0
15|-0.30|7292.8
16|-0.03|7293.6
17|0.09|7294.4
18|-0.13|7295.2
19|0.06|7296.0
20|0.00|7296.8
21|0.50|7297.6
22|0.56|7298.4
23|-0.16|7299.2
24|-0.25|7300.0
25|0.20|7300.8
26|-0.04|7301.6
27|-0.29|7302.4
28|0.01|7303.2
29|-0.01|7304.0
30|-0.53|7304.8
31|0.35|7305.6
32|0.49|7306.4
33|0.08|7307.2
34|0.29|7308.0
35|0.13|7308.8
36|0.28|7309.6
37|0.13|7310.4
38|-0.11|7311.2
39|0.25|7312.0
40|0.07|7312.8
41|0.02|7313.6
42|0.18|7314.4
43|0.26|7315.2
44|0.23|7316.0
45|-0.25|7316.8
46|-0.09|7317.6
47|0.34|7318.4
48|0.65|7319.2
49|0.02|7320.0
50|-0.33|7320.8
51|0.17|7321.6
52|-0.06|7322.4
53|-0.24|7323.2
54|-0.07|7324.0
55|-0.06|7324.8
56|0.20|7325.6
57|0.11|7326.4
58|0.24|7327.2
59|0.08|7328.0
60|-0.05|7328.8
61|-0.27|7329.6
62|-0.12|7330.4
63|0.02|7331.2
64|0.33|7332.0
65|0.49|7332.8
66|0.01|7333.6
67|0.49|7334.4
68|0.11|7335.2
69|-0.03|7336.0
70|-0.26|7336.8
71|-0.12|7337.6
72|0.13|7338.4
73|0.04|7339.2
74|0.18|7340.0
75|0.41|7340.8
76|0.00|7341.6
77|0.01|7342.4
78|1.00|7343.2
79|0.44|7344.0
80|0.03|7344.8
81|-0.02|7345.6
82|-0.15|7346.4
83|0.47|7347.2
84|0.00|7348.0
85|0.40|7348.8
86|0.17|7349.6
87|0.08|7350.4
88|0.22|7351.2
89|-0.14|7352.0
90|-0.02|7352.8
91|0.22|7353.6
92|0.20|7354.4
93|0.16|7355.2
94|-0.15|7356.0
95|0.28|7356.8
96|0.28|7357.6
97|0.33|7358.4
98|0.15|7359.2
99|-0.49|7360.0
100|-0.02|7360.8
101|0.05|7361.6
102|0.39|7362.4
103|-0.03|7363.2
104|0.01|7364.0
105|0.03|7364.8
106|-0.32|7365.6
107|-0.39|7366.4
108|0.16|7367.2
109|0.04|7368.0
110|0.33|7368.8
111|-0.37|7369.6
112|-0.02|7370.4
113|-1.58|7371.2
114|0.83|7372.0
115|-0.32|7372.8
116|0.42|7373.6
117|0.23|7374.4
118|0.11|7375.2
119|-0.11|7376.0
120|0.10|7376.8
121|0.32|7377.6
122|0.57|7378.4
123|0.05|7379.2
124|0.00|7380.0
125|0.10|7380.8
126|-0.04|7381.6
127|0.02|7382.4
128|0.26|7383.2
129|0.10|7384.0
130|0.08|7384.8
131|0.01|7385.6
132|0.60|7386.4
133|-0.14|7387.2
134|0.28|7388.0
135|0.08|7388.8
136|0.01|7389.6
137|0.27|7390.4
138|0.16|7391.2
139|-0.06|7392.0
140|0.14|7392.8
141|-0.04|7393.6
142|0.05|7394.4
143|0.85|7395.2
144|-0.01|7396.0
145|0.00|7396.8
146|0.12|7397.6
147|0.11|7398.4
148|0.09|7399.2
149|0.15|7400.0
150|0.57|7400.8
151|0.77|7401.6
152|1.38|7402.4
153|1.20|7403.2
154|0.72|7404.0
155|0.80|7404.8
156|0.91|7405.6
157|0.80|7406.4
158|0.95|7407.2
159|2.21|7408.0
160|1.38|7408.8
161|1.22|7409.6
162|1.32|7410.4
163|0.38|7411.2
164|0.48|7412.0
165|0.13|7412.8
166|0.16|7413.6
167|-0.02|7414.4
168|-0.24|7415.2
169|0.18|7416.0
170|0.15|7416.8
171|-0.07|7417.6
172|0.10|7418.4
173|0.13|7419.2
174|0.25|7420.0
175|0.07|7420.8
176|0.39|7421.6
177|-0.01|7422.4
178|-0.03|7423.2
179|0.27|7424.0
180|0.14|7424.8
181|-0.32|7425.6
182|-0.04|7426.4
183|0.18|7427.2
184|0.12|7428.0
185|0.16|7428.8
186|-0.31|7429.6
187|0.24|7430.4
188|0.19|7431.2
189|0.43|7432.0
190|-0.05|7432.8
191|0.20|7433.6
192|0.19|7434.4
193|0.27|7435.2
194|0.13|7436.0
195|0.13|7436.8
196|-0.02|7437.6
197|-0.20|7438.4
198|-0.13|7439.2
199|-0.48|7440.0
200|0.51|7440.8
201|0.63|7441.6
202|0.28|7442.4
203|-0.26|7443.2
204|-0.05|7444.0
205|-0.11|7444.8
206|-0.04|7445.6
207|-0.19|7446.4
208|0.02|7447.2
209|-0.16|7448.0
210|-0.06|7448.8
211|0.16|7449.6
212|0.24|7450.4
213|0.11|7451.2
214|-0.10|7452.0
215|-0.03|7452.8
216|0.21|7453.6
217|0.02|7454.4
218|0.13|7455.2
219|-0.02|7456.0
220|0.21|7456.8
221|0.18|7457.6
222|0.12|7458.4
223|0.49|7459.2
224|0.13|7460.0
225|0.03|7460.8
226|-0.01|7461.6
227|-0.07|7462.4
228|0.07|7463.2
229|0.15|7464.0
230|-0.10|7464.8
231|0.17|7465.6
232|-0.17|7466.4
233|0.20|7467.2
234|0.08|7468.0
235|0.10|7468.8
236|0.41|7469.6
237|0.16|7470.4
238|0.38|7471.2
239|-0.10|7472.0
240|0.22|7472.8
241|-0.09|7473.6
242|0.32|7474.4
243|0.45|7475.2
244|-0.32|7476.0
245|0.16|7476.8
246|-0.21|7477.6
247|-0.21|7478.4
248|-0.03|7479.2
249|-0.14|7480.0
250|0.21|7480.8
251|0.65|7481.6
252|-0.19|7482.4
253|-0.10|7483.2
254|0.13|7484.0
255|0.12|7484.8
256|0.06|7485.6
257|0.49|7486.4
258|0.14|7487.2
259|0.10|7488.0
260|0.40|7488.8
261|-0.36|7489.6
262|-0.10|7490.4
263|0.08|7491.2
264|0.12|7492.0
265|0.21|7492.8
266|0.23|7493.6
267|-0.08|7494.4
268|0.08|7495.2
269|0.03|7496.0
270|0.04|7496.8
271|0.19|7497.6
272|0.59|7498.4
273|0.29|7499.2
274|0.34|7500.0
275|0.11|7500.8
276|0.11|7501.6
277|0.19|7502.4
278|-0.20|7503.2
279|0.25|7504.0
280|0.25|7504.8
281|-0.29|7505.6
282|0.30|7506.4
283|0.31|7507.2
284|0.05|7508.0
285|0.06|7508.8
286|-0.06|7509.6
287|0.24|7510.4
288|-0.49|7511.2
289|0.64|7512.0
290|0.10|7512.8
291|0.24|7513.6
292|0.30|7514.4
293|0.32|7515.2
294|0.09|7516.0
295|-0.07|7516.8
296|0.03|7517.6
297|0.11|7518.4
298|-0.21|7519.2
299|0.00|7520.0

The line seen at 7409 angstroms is [O II]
